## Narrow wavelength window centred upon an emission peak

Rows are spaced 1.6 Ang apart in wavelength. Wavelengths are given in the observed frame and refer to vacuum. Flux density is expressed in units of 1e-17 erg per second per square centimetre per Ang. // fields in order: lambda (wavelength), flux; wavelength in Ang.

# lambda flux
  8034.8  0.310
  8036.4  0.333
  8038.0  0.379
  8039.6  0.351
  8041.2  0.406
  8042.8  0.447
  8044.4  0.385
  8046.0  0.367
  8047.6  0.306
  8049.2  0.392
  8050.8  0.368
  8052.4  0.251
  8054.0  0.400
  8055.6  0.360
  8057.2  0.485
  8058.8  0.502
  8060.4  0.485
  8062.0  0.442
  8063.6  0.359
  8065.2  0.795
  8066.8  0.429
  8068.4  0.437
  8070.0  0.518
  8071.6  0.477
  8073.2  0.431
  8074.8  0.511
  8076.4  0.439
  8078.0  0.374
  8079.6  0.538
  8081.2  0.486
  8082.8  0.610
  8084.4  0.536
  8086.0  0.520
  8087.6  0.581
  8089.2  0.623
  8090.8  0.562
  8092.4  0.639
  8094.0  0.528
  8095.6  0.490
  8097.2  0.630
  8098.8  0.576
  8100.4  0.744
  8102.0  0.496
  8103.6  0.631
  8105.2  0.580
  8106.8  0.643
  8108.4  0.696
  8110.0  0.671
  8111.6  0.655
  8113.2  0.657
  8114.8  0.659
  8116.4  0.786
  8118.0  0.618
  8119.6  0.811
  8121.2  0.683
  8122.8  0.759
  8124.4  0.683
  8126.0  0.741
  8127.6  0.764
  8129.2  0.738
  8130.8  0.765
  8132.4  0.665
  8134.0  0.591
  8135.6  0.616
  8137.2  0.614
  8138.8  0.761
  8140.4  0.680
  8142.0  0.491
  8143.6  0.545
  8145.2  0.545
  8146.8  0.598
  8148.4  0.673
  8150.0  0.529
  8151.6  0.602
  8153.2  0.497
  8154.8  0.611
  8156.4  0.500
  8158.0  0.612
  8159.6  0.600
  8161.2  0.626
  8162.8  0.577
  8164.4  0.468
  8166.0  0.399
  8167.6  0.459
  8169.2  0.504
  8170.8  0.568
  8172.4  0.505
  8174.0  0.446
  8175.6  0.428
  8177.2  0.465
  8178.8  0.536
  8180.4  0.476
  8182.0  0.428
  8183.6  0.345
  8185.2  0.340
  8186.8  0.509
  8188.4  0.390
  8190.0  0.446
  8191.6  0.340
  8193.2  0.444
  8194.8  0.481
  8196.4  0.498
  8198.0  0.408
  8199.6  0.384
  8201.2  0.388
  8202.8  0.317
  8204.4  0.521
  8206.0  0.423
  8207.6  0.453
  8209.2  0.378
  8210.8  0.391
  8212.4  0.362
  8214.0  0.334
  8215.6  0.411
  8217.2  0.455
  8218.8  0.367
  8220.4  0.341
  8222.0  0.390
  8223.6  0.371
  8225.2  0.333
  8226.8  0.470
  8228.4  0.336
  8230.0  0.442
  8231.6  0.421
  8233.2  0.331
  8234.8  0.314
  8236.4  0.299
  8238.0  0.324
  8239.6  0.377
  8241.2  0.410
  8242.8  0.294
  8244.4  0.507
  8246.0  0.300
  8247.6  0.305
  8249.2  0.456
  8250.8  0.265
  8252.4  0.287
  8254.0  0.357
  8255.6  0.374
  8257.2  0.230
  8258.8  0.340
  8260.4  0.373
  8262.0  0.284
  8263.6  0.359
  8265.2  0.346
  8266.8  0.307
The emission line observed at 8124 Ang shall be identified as Mg II 2798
